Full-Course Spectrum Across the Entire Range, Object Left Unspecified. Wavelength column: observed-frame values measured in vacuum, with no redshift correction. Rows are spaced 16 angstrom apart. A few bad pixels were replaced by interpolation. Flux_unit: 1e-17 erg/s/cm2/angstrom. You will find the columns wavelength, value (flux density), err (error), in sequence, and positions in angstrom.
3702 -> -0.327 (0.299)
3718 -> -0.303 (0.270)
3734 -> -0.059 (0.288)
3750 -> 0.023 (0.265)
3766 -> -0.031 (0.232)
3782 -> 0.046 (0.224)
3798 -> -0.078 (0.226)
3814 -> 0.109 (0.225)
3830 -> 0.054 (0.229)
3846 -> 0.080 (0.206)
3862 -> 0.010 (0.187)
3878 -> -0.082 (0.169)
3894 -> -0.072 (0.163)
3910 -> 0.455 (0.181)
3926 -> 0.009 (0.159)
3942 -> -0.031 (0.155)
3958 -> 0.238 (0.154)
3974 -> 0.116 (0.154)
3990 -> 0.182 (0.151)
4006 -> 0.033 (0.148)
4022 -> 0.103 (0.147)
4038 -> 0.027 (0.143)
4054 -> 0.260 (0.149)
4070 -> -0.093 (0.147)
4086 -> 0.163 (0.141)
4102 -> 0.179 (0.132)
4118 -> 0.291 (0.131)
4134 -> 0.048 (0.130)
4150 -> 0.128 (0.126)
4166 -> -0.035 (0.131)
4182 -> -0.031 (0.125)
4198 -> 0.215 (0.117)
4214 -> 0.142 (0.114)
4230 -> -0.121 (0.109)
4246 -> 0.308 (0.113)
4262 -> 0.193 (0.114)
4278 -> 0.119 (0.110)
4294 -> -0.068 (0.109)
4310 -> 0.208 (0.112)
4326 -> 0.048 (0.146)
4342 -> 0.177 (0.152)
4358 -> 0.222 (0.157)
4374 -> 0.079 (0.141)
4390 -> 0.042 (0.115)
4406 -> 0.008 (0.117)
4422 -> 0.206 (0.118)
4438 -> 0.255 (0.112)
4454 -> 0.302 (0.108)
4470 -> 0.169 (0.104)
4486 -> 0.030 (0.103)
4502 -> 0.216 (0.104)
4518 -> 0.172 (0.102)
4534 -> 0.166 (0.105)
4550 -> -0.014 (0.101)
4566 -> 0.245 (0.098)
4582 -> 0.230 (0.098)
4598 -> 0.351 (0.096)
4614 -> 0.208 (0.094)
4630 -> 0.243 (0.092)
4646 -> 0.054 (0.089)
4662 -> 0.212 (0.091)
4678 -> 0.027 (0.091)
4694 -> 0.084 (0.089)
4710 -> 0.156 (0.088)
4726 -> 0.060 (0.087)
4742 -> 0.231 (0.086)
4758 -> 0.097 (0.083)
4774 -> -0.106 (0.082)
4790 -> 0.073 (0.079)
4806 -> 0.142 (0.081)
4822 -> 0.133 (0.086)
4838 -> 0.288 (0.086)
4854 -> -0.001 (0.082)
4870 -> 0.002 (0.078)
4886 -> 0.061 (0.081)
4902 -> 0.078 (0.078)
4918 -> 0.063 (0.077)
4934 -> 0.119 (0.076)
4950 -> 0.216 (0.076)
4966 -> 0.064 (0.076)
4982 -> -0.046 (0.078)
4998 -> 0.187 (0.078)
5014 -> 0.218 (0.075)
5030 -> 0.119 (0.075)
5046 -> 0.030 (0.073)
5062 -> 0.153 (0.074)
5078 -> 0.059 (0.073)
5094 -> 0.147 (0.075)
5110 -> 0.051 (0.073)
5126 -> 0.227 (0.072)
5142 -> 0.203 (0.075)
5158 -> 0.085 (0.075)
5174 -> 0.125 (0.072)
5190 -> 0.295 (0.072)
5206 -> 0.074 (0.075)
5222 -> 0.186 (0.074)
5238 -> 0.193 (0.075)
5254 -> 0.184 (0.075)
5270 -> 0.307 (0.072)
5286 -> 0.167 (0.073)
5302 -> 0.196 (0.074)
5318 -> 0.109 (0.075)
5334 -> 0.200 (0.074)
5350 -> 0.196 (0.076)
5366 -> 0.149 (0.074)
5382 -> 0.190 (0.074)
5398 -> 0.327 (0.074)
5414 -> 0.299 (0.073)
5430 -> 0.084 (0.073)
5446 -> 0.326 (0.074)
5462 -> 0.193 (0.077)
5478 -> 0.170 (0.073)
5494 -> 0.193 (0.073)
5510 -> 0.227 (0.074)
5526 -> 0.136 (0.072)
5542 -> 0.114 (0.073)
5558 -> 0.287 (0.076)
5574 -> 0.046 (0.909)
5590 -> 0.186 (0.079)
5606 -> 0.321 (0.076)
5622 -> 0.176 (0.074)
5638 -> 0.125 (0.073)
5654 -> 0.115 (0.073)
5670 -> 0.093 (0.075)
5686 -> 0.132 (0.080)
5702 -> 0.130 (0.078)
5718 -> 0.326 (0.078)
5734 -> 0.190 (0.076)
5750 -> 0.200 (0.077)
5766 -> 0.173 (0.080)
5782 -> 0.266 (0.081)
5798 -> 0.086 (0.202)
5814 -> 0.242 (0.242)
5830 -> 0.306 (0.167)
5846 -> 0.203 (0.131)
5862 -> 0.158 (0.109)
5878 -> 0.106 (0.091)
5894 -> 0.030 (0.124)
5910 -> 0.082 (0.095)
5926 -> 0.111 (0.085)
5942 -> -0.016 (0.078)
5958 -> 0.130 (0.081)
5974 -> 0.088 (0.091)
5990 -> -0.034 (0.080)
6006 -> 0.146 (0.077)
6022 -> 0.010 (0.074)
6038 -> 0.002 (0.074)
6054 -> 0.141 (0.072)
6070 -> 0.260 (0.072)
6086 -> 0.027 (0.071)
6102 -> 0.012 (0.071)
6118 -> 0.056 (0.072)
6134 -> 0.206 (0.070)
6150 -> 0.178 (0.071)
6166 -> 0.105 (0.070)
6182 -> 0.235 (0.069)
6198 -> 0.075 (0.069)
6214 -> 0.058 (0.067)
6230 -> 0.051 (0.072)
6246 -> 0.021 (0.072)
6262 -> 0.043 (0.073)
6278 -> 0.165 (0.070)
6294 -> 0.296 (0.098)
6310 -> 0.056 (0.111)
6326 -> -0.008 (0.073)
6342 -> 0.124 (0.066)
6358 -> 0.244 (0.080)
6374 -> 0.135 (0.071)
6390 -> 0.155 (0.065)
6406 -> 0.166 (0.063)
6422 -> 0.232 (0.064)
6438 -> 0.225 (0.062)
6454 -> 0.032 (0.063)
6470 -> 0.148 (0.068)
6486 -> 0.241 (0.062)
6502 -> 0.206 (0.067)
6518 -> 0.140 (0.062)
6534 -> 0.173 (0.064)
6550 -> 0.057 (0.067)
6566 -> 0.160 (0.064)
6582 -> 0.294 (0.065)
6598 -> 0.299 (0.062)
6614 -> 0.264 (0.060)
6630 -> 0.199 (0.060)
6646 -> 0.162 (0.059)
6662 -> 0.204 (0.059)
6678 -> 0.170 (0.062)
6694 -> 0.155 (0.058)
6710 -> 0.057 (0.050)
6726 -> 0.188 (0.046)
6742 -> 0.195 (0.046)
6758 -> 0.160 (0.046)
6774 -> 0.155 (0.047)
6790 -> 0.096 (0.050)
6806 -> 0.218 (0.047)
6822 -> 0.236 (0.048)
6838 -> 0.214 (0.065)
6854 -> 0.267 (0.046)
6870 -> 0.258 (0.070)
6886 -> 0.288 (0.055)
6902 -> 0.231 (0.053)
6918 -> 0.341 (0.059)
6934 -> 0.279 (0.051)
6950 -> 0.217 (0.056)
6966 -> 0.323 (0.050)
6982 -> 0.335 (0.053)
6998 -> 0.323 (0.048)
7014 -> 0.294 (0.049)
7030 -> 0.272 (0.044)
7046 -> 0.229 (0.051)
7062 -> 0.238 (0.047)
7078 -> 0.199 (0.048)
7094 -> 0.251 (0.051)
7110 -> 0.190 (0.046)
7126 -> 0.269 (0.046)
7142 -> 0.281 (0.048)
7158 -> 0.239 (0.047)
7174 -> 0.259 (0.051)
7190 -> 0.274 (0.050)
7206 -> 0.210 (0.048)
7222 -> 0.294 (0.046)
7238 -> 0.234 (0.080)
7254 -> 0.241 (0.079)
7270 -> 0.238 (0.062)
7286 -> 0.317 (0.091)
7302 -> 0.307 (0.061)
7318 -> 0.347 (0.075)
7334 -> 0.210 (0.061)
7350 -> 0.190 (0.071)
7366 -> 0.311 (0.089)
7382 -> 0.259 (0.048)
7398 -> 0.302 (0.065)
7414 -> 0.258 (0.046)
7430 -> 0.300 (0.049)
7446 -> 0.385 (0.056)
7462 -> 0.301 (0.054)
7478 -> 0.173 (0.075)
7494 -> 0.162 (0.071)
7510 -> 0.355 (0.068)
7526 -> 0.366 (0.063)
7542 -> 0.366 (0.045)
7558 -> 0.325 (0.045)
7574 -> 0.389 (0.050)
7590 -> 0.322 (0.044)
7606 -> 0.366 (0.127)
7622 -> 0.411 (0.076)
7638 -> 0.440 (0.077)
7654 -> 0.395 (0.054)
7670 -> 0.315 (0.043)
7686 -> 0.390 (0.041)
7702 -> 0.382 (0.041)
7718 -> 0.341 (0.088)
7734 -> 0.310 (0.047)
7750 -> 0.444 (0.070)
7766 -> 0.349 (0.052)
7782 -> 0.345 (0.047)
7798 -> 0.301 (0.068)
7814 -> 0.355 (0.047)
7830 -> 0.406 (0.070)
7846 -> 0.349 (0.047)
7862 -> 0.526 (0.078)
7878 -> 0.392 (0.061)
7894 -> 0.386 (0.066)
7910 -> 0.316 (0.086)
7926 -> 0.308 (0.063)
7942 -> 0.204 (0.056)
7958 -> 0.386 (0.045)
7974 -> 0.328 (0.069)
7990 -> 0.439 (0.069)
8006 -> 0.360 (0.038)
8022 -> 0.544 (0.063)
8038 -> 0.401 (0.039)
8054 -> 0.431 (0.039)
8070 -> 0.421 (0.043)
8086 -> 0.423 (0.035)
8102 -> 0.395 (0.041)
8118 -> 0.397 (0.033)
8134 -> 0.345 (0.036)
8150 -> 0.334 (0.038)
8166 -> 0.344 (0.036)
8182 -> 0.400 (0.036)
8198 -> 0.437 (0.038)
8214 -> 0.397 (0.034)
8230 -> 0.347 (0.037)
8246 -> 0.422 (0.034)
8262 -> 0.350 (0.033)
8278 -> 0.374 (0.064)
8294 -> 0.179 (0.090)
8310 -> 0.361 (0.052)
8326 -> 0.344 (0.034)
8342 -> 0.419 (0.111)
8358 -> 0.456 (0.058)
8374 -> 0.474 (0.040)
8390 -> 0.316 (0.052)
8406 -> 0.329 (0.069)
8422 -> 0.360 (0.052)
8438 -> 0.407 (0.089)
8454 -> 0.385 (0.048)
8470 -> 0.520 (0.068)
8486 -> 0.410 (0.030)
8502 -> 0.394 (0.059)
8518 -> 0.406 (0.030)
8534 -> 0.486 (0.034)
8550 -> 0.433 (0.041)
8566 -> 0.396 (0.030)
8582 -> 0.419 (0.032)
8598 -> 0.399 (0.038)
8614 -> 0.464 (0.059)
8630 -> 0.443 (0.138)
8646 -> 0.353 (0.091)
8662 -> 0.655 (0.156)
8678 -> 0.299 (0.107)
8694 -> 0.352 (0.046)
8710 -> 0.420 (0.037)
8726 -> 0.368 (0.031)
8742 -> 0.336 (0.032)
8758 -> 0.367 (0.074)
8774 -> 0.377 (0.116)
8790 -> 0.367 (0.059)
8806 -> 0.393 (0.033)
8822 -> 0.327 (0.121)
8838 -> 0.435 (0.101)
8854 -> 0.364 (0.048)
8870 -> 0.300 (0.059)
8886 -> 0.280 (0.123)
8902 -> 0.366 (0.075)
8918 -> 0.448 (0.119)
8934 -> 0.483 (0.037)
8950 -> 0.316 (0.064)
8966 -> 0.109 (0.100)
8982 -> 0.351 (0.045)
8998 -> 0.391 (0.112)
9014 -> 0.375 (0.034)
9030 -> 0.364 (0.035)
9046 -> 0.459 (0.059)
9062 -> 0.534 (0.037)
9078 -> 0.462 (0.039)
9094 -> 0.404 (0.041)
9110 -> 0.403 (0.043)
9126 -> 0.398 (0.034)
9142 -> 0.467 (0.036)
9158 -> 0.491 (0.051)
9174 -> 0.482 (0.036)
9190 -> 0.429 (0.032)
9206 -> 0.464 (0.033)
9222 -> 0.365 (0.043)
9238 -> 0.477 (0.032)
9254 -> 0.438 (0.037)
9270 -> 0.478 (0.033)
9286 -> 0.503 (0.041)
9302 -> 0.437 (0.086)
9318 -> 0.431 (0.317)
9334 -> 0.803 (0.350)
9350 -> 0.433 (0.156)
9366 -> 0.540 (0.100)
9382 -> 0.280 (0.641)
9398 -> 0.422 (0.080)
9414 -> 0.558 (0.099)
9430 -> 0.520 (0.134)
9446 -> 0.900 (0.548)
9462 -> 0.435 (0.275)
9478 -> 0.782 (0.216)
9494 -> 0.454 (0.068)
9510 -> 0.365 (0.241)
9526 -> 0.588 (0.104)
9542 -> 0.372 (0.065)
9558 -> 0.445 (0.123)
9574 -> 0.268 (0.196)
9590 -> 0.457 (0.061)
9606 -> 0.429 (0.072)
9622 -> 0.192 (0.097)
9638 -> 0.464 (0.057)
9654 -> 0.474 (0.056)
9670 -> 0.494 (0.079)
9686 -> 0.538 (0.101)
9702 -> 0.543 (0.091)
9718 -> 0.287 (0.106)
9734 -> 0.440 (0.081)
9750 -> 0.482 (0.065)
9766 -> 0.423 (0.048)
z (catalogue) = 0.71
